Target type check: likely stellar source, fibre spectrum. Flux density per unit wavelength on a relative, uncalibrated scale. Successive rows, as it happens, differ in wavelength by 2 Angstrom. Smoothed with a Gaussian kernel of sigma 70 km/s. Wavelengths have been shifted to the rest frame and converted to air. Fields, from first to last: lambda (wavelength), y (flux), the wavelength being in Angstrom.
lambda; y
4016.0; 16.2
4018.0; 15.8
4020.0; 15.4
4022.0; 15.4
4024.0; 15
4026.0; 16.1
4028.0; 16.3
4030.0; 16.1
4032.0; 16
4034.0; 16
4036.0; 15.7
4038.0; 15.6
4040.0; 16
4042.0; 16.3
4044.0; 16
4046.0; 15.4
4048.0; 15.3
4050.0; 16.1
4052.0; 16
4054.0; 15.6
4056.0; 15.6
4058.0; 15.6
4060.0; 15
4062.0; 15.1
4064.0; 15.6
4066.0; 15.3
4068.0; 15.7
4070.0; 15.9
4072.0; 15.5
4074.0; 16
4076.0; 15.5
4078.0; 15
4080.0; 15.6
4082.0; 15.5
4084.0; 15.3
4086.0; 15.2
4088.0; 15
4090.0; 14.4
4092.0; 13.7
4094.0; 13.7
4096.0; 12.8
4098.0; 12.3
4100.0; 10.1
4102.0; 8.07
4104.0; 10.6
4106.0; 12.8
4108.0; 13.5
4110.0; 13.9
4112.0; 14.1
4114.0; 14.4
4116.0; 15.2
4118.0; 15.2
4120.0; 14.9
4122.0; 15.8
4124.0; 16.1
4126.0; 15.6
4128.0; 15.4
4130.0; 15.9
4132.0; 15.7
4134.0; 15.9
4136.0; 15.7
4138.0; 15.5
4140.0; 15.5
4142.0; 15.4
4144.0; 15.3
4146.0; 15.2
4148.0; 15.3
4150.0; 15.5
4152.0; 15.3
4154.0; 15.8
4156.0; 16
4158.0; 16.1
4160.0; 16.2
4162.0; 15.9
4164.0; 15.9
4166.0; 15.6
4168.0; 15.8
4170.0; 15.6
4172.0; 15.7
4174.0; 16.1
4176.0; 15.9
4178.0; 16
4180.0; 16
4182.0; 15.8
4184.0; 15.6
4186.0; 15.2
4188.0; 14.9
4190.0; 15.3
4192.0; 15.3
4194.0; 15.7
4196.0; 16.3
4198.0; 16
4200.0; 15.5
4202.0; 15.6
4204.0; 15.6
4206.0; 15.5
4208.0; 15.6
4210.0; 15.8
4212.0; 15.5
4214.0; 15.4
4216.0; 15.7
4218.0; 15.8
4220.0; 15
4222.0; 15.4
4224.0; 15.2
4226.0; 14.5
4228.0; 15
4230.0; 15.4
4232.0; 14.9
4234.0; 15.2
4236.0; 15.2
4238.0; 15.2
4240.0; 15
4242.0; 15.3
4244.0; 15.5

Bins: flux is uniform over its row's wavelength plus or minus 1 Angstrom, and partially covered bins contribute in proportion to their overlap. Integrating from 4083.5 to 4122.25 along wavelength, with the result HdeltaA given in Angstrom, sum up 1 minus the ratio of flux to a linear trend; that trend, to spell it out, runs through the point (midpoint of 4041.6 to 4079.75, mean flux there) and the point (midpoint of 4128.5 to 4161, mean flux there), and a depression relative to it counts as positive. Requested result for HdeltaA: 5.3 Angstrom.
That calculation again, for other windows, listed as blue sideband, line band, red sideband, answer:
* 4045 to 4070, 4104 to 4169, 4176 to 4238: 1.04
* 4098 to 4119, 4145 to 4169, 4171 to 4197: -1.78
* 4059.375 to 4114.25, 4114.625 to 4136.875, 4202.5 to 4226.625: -1.60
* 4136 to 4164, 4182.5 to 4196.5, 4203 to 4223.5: 0.10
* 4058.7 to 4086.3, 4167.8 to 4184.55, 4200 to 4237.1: -0.50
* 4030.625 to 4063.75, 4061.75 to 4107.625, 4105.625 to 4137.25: 3.87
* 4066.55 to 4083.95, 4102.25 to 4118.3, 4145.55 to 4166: 2.31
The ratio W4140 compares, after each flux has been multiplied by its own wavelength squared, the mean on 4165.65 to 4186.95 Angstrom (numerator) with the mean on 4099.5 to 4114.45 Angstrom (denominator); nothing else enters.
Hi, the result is 1.34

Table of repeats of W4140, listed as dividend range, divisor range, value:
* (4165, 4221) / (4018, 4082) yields 1.07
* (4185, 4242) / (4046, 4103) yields 1.12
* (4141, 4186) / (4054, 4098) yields 1.09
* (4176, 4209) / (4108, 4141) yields 1.06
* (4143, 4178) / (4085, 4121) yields 1.21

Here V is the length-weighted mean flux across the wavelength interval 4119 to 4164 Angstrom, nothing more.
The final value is 15.6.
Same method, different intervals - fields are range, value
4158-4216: 15.7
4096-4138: 14.1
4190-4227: 15.5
